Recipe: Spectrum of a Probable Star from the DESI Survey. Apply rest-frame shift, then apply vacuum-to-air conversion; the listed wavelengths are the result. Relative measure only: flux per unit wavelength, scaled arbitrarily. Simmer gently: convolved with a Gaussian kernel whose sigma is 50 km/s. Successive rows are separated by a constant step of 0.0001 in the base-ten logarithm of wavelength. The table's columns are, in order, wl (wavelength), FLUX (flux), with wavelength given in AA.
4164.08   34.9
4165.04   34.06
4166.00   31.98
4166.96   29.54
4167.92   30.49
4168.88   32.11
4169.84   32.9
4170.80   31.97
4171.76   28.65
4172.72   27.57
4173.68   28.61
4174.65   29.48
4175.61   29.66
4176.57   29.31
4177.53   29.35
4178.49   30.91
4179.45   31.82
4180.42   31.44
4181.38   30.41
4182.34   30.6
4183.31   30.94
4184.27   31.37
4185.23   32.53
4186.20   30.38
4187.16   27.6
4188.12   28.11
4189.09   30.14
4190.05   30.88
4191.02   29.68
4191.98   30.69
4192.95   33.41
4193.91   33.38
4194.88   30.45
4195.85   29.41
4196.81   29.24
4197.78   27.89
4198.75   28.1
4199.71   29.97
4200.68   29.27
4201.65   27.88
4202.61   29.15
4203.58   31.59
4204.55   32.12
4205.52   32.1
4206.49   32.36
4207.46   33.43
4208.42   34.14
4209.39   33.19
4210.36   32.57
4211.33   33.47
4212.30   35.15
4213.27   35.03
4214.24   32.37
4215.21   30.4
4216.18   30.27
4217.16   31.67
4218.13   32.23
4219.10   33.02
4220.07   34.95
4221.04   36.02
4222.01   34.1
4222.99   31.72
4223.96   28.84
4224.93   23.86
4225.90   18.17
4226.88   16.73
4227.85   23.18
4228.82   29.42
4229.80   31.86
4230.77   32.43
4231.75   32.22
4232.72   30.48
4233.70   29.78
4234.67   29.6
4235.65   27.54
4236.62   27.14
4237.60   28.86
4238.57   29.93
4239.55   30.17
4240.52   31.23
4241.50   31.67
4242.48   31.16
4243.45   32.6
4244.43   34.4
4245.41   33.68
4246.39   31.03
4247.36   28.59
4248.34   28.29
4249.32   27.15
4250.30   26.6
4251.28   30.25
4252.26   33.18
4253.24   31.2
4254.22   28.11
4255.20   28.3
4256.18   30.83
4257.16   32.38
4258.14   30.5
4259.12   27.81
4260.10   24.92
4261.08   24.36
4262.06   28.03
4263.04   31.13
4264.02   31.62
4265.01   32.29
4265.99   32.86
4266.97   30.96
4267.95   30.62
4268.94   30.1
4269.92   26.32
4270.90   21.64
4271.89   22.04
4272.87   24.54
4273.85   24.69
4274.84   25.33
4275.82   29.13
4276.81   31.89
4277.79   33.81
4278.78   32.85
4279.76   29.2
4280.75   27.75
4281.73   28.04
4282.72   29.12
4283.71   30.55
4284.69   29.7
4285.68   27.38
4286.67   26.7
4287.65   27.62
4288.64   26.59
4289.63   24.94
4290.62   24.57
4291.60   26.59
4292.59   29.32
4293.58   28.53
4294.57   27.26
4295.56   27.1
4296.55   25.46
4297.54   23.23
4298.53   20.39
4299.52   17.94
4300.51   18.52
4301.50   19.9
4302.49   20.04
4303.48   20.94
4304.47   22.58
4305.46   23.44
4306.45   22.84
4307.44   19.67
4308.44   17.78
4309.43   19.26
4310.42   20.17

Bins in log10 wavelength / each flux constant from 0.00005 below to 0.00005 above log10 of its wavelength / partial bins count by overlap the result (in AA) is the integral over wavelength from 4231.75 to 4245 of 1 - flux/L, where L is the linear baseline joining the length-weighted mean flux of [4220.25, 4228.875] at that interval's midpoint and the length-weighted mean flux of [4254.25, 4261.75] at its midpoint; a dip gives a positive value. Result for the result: -1.3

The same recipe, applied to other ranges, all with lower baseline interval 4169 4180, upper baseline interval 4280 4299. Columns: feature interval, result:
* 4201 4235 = -2.2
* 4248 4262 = -0.5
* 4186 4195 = -0.3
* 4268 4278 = 0.2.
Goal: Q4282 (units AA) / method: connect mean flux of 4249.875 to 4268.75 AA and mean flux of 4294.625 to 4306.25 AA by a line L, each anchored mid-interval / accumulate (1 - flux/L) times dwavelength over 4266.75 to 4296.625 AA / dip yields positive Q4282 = -2.7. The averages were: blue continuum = 29.8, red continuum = 22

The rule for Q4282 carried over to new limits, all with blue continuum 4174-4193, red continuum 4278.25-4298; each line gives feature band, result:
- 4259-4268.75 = -0.4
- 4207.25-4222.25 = -1.9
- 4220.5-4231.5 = 0.5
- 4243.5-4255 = -0.7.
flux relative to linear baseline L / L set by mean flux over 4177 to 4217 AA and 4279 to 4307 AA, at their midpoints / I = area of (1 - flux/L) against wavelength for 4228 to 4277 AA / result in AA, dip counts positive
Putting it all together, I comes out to -2.9 AA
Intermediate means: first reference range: 31.1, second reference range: 25.3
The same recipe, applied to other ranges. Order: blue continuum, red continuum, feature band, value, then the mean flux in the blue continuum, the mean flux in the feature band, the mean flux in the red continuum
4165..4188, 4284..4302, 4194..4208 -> -0.5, 30.5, 30.3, 25.2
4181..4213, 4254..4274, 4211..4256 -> -0.9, 31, 30.2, 28.4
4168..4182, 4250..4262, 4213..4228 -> 0.0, 30.3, 29.6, 29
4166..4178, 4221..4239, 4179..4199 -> -0.6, 30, 30.4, 28.3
